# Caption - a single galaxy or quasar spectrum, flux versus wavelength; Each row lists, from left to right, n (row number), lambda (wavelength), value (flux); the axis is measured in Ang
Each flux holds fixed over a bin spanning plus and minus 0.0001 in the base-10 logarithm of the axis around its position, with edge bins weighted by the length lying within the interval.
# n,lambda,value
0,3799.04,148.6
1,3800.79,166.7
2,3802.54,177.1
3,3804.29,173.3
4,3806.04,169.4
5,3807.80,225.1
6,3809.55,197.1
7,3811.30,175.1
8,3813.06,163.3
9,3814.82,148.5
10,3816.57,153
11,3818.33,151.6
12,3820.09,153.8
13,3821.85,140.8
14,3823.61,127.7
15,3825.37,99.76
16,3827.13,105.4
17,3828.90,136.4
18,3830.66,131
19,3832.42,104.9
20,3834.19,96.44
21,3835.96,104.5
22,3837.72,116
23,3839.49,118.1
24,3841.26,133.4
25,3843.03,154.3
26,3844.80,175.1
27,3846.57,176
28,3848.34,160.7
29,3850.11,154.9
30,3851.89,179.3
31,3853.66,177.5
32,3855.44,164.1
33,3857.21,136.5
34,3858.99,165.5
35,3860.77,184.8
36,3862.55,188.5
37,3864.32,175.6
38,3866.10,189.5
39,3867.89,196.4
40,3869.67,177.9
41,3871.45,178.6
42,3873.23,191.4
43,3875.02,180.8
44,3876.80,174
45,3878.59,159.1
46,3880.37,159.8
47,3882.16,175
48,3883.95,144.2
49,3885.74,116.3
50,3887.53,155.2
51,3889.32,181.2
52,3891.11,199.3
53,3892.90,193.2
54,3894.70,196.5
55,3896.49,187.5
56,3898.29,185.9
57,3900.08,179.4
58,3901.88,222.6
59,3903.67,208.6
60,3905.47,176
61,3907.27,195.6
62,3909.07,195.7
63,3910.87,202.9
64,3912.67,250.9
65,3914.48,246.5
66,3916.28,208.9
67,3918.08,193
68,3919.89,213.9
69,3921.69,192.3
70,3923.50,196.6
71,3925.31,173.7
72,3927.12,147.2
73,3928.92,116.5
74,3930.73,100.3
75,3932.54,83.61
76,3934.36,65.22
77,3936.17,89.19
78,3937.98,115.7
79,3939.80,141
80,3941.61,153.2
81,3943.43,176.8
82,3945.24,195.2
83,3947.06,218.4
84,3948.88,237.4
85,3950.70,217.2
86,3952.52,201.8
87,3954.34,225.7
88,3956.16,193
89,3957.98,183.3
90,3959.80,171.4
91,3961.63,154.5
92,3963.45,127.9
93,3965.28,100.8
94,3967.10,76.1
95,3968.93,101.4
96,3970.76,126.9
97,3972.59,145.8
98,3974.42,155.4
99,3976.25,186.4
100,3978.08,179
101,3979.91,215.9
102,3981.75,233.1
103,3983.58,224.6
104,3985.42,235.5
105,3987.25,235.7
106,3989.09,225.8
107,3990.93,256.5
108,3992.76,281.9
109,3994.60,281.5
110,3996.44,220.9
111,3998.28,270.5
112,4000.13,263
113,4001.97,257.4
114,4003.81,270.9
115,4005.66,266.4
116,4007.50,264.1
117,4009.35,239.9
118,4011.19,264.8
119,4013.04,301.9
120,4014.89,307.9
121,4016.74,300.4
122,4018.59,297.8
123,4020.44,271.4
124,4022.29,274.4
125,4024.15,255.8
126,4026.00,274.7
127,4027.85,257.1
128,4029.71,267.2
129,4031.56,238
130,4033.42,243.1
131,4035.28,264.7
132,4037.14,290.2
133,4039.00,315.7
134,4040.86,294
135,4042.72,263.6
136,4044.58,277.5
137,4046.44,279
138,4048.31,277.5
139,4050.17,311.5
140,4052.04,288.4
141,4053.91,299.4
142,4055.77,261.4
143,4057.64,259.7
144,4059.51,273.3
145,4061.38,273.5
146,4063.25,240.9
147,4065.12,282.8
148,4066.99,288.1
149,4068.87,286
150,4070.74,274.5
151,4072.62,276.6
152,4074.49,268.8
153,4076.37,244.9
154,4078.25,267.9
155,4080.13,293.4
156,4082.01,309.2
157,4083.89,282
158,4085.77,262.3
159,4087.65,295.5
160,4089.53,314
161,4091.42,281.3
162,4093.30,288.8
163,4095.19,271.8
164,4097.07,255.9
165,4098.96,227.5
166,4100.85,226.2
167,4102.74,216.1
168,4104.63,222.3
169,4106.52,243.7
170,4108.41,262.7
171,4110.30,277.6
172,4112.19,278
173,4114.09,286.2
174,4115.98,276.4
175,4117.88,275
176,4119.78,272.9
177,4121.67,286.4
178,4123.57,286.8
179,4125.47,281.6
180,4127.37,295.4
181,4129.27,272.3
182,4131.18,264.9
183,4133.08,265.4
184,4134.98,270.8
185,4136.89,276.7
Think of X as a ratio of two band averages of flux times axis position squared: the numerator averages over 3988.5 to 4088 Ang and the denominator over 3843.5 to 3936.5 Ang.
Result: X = 1.69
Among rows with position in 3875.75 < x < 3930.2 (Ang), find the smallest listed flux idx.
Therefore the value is 116.3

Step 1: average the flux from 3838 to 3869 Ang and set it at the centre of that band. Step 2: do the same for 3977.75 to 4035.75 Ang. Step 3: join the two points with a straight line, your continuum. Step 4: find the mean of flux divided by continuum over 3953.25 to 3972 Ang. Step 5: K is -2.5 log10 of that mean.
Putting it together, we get 0.49 mag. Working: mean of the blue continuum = 166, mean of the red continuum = 258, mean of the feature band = 147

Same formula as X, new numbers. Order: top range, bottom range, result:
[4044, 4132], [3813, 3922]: 1.81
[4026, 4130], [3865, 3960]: 1.67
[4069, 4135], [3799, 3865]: 2.03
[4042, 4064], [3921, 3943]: 2.23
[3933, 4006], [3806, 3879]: 1.30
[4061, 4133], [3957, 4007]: 1.42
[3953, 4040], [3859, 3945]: 1.40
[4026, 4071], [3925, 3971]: 1.93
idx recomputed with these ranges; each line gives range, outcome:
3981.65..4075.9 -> 220.9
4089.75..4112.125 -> 216.1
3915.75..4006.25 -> 65.22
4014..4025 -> 255.8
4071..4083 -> 244.9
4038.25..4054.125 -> 263.6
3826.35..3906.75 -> 96.44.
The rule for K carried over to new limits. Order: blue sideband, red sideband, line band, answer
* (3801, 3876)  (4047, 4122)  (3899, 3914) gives -0.087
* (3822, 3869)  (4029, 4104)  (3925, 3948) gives 0.422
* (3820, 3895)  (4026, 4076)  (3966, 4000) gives 0.153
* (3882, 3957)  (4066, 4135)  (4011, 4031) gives -0.209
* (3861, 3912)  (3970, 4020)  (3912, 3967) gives 0.245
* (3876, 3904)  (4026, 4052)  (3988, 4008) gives -0.047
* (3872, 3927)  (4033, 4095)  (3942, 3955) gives 0.039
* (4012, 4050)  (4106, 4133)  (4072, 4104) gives 0.031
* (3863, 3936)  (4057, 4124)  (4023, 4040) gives -0.112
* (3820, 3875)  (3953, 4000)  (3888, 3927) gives -0.159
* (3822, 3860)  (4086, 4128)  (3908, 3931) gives -0.078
